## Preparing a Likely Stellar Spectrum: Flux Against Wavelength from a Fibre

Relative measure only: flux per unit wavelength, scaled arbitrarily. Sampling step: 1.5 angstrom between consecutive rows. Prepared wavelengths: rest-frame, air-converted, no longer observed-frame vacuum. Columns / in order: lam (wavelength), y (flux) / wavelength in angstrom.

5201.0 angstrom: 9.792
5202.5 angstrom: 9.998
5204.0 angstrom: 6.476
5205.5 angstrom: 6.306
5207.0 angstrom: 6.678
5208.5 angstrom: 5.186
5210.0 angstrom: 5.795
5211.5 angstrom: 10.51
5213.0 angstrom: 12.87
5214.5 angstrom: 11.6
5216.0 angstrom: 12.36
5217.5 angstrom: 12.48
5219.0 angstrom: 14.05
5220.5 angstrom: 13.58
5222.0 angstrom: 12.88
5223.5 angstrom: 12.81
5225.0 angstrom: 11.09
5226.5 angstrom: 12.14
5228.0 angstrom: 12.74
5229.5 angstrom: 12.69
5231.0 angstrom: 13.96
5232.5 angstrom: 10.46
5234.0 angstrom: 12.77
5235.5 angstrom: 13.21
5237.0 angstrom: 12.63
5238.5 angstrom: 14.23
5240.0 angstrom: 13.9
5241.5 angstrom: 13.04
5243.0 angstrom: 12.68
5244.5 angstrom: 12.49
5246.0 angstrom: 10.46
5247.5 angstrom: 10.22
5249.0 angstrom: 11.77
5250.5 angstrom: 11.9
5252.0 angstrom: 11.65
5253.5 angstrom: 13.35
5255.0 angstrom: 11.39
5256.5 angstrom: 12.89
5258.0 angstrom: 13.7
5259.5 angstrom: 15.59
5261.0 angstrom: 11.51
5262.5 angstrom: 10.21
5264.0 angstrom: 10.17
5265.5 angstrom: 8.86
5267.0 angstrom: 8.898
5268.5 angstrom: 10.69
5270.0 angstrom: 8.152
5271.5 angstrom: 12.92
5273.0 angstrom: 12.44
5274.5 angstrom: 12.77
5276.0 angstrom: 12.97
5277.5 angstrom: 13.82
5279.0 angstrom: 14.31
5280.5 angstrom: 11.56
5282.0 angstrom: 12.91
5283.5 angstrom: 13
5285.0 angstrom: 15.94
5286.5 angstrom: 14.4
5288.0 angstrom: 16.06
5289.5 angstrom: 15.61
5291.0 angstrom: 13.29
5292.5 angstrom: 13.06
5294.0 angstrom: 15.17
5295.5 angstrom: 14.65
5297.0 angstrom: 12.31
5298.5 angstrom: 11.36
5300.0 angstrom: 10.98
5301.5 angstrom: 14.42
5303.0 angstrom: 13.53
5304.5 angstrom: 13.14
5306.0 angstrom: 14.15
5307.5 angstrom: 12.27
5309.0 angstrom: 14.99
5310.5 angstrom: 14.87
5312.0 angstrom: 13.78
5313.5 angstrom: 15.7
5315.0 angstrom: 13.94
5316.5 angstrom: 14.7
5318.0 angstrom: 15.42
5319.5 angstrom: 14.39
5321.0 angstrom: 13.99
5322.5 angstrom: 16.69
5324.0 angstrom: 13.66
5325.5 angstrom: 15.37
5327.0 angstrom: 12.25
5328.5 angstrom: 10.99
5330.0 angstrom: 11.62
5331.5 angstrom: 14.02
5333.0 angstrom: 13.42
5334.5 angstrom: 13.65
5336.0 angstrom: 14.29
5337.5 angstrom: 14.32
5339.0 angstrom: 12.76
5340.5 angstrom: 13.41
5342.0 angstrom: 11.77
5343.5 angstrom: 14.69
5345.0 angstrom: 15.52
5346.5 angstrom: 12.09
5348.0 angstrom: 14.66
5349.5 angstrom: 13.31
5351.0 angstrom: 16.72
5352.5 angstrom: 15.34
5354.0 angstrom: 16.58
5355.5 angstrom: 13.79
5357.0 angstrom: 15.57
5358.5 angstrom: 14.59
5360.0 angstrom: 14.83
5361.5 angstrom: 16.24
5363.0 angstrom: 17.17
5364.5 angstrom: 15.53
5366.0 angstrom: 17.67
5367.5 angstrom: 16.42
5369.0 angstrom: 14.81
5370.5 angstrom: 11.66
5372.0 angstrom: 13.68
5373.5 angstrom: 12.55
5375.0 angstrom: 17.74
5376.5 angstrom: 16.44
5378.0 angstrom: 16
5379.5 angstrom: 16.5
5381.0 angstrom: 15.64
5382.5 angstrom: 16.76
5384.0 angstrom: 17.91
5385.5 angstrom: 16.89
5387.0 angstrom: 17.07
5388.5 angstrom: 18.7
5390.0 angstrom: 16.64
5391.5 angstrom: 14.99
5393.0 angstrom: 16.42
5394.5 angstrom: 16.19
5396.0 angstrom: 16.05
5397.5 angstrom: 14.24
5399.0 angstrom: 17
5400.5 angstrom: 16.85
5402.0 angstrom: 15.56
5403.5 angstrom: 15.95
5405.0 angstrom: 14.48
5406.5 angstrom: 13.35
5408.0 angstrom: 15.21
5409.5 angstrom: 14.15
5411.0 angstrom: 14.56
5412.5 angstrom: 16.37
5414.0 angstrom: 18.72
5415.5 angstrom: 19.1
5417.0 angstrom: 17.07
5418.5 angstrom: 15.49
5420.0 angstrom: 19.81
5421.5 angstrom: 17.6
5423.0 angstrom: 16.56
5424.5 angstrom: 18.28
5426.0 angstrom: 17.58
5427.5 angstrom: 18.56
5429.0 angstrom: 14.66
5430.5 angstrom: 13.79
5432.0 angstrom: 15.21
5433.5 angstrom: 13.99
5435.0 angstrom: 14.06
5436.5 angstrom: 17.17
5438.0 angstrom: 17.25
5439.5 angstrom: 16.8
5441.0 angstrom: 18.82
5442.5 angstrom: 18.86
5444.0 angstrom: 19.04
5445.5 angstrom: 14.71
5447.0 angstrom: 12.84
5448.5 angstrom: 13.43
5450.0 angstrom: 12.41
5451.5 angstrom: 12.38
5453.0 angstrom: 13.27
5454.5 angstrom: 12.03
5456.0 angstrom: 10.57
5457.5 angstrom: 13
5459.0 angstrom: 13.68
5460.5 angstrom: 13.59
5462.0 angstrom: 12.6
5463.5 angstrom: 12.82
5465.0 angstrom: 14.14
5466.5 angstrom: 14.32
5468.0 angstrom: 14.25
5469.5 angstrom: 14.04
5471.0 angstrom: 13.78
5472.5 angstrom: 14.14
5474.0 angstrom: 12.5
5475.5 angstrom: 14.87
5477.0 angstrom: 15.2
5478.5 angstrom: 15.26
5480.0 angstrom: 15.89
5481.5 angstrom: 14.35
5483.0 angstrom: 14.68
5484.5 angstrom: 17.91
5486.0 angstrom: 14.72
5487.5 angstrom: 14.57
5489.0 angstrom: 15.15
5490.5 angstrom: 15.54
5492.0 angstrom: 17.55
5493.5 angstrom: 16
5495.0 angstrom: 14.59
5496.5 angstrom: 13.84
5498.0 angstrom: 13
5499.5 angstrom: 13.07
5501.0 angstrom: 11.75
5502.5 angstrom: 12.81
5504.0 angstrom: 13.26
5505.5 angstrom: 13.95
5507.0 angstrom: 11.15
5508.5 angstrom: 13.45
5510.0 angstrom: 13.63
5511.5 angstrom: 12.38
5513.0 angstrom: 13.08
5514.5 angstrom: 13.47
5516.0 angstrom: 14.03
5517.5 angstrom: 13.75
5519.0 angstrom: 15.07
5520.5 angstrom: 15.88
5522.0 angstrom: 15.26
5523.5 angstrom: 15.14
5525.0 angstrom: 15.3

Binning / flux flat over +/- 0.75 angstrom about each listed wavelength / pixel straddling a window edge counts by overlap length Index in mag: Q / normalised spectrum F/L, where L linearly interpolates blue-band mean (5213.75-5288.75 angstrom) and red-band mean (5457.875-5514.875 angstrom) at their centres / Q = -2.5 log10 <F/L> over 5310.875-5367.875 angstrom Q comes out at -0.11 mag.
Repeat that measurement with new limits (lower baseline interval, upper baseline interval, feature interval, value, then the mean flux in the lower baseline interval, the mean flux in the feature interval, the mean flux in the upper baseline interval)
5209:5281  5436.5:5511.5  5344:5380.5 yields -0.15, 12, 15.2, 14.3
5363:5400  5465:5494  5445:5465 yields 0.18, 16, 12.9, 15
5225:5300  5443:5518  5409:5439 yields -0.21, 12.6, 16.5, 13.9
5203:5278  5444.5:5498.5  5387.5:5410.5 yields -0.18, 11.5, 15.7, 14.1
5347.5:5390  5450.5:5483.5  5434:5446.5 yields -0.19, 15.8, 16.9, 13.7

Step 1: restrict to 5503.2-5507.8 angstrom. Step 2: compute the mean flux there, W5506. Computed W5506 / 12.8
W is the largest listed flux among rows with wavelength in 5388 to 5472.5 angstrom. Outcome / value 19.81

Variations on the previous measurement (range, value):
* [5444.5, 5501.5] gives 17.91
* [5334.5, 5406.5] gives 18.7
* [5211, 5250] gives 14.23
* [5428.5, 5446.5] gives 19.04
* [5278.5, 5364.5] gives 17.17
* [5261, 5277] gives 12.97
